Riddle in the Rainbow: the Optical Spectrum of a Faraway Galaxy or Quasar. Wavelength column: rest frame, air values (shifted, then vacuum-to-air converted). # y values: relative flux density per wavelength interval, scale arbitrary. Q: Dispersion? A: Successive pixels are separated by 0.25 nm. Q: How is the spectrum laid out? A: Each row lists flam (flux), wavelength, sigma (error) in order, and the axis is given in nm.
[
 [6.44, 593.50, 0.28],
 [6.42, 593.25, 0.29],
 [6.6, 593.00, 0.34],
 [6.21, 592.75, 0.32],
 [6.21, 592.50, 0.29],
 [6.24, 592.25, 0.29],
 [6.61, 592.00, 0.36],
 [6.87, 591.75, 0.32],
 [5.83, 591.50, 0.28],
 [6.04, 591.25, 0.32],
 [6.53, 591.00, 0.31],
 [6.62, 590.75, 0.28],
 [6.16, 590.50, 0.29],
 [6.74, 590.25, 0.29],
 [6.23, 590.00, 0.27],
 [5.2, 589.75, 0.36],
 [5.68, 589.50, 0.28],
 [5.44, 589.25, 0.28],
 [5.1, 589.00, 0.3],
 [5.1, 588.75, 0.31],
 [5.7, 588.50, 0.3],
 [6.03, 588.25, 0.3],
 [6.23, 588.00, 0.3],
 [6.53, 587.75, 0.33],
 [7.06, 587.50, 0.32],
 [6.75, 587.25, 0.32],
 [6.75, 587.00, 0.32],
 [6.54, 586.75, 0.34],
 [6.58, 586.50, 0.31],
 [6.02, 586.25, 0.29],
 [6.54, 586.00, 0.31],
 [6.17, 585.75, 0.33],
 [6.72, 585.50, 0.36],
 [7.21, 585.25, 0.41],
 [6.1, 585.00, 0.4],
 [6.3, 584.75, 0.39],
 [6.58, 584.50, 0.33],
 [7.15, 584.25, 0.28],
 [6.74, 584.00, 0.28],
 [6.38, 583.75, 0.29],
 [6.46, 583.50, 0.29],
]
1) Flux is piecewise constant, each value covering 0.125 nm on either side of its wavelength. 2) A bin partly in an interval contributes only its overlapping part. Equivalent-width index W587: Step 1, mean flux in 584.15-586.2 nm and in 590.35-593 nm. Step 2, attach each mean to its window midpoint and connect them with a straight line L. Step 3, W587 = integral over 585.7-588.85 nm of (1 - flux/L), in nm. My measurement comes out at 0.086 nm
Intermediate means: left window 6.57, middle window 6.32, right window 6.35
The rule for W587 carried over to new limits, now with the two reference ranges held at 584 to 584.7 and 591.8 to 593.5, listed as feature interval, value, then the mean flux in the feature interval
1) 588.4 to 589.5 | 0.20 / 5.37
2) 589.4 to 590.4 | 0.09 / 5.97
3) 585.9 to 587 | 0.04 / 6.45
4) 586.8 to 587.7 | -0.02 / 6.8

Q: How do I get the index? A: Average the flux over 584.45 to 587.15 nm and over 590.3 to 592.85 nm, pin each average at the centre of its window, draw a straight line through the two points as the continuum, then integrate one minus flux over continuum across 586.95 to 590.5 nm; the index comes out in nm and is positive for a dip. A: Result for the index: 0.22 nm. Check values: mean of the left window 6.5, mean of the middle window 6.03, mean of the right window 6.35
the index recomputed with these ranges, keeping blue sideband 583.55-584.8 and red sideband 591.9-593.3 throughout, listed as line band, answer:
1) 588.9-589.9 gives 0.17 nm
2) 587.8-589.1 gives 0.16 nm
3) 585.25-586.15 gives 0.00 nm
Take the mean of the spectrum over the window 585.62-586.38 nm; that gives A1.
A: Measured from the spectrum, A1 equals 6.25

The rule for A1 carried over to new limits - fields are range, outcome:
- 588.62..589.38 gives 5.22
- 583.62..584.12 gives 6.56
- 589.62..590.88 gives 6.19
